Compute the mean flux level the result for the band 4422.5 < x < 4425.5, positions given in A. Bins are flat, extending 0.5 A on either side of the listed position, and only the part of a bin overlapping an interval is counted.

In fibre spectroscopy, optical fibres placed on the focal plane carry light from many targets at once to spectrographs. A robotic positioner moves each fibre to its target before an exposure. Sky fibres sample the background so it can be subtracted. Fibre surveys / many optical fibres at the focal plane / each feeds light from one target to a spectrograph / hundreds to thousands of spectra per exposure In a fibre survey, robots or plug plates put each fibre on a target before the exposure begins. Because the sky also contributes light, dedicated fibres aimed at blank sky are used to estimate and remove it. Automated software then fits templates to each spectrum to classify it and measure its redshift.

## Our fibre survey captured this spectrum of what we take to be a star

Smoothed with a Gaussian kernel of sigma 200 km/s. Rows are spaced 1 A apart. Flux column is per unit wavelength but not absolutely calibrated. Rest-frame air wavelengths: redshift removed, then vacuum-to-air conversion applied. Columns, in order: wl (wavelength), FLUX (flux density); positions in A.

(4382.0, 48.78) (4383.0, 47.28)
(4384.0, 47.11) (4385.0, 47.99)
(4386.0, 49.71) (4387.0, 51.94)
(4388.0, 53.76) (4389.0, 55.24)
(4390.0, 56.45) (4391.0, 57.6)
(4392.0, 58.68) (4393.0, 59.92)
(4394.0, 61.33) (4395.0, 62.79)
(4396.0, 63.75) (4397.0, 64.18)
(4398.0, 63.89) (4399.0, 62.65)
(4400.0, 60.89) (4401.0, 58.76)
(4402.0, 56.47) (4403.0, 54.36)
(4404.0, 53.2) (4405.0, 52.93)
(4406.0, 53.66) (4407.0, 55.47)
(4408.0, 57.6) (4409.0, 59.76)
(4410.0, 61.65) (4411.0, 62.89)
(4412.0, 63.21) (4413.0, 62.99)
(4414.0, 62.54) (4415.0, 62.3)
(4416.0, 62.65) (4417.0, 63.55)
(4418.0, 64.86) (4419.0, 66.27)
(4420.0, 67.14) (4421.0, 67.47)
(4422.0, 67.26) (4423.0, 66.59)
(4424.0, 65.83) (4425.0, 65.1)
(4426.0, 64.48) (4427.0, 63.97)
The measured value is 65.8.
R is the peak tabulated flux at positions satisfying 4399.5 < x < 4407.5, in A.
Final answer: 60.89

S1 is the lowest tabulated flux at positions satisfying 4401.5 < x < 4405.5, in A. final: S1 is 52.93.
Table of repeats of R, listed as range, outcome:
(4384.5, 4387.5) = 51.94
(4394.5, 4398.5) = 64.18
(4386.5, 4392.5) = 58.68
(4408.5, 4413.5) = 63.21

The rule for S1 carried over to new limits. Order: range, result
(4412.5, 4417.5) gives 62.3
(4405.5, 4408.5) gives 53.66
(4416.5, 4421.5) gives 63.55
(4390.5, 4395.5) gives 57.6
